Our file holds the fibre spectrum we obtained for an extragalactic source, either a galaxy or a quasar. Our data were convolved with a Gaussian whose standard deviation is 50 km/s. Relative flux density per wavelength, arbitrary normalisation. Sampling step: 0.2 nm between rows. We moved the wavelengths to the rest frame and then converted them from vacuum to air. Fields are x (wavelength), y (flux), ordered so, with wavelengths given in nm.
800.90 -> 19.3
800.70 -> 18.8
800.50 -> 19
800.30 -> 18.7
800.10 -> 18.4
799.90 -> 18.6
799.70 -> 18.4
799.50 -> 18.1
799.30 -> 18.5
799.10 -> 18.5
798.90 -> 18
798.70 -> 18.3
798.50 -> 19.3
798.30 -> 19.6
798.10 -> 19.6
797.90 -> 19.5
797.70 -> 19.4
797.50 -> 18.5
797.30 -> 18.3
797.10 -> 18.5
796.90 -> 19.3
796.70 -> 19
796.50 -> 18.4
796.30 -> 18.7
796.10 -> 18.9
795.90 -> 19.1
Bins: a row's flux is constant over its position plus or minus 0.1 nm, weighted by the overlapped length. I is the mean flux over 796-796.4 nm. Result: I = 18.8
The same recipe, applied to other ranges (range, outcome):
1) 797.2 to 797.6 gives 18.4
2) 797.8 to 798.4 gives 19.6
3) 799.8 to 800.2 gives 18.5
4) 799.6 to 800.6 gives 18.6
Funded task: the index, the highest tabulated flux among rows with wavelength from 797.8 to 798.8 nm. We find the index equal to 19.6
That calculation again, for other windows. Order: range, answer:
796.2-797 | 19.3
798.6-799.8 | 18.5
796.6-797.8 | 19.4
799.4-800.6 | 19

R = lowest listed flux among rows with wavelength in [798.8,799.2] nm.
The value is 18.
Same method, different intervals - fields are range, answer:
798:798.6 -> 19.3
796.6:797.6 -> 18.3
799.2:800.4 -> 18.1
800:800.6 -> 18.4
